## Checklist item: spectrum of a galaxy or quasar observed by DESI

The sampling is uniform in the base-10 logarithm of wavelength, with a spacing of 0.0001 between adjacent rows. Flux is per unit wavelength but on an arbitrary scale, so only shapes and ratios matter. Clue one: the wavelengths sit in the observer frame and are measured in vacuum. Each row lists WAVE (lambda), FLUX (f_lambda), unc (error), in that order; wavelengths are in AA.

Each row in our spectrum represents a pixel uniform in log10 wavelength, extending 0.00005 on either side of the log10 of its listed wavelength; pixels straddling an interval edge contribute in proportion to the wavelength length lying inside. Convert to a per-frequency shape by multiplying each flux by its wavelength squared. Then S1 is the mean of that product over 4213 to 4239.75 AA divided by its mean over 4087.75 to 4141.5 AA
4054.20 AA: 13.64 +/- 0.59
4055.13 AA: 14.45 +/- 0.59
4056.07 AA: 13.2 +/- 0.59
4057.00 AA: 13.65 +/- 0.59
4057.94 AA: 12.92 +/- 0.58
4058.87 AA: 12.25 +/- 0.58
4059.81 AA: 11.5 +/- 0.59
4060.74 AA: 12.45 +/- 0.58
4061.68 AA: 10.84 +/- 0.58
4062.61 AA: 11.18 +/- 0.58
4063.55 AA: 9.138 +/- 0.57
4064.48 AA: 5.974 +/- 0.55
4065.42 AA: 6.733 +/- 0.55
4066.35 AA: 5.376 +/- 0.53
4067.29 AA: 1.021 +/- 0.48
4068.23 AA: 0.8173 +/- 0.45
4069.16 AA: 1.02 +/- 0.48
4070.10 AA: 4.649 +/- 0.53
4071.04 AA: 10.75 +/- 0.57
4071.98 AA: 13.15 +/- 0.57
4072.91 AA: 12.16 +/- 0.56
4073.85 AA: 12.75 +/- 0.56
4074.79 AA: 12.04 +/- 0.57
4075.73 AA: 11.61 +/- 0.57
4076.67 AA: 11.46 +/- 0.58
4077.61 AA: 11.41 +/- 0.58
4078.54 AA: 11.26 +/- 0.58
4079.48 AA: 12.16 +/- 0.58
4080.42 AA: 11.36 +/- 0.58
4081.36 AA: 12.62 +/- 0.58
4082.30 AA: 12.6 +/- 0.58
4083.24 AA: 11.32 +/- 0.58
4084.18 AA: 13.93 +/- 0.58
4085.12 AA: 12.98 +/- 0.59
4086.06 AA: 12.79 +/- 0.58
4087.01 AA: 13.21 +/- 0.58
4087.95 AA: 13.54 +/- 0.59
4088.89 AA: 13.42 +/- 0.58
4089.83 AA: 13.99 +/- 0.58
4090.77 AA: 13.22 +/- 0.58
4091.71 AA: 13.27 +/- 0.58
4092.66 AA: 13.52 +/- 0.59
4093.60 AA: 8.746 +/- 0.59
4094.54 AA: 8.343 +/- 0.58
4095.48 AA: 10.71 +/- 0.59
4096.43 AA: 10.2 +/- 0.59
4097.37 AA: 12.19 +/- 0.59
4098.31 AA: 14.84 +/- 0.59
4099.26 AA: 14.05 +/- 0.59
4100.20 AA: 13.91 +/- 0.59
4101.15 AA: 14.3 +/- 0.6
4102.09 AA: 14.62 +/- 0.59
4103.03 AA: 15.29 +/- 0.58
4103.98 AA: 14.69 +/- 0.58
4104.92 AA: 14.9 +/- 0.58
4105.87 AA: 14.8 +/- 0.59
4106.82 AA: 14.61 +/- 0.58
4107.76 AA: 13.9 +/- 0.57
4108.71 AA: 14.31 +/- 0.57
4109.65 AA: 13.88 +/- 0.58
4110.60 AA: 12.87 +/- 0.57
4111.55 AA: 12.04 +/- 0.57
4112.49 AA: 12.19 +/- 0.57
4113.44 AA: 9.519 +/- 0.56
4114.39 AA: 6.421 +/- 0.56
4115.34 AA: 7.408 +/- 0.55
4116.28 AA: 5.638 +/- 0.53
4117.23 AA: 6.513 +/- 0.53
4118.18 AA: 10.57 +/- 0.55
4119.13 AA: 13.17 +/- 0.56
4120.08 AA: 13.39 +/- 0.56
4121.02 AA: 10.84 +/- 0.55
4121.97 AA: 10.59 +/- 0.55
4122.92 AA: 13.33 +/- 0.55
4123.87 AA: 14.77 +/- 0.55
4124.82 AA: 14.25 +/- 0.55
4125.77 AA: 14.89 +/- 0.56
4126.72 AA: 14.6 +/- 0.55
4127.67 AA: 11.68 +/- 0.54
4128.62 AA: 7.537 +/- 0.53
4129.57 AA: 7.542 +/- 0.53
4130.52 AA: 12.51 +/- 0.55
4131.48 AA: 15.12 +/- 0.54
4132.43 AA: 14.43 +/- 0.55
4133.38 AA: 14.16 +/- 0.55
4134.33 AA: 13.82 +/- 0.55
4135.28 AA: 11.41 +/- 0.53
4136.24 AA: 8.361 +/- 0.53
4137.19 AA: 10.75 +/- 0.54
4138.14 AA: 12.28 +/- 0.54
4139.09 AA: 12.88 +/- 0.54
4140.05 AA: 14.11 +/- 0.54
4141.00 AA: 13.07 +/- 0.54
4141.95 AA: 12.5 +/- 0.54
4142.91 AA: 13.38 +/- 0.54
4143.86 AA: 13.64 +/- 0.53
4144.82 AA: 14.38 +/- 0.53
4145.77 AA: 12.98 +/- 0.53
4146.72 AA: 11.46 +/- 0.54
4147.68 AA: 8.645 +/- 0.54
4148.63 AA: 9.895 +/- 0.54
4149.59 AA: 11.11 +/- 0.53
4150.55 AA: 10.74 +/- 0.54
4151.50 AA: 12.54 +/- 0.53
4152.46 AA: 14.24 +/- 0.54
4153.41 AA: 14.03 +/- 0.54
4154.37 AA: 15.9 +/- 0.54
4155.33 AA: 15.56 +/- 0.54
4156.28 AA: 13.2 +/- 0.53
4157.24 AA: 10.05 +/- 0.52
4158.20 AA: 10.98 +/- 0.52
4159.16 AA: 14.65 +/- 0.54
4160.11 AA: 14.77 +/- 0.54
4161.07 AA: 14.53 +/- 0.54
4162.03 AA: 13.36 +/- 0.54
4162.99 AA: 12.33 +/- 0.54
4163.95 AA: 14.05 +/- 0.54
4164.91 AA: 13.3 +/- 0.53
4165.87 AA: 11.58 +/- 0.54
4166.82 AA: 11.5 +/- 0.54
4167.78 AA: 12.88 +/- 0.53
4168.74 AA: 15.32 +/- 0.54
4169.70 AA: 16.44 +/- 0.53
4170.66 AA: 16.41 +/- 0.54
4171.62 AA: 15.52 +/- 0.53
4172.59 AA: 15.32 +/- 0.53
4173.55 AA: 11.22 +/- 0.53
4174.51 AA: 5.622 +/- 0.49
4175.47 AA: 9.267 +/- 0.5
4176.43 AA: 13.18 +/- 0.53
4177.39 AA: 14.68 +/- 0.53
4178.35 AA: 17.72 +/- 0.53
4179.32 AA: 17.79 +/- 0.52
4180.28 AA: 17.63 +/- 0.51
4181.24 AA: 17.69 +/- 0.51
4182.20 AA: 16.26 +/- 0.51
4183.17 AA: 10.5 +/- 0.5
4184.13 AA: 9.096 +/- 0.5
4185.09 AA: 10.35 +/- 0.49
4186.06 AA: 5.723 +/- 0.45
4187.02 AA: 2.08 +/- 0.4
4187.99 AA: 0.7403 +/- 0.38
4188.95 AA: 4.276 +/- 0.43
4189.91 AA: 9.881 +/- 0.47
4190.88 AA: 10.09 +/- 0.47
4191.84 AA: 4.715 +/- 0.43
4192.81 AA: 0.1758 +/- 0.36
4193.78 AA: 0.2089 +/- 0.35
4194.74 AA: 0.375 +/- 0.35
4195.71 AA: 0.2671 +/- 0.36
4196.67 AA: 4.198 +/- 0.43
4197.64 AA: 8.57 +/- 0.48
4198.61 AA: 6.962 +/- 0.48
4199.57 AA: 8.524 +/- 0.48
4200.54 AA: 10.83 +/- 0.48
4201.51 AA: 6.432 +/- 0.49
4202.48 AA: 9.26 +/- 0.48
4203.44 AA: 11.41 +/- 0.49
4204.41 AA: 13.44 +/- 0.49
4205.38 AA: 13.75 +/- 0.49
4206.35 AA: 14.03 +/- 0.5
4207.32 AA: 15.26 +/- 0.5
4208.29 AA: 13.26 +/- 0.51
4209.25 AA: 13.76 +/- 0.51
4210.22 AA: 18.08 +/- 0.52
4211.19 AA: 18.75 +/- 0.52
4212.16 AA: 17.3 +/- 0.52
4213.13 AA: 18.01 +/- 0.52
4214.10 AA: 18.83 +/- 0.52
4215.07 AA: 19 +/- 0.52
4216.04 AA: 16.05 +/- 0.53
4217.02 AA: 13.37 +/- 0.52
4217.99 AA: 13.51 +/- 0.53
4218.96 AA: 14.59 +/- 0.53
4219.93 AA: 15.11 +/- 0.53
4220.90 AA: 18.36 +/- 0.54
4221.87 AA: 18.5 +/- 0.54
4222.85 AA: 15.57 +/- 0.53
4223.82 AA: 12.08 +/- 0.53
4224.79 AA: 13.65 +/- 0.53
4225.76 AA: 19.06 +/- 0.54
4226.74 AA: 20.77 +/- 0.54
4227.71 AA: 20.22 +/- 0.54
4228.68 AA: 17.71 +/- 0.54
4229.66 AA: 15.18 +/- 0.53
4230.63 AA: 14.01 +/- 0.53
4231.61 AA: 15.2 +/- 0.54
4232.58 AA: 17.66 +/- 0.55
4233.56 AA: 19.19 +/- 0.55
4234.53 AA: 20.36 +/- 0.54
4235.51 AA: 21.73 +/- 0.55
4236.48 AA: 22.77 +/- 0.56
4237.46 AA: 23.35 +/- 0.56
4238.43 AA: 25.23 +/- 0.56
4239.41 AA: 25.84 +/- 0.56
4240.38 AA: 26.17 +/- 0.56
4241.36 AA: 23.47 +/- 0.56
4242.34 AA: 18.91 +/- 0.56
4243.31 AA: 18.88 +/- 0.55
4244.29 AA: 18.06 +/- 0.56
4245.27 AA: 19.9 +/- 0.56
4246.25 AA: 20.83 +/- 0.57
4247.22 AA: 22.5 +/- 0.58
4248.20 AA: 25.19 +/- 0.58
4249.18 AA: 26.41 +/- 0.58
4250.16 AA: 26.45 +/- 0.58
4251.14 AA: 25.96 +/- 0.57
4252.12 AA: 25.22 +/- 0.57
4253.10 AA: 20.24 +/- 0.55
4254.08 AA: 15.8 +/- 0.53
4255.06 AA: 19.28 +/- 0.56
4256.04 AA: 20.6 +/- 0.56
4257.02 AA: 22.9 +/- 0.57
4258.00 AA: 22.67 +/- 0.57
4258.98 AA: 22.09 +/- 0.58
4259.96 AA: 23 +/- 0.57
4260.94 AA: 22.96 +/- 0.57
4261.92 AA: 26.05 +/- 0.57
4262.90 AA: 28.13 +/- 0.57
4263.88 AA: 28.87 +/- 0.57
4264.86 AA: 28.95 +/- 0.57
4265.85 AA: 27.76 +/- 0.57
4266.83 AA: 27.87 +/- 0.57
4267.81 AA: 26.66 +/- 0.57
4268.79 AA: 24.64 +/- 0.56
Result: 1.5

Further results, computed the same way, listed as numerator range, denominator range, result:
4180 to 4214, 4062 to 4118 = 0.93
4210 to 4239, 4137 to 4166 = 1.44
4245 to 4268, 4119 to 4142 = 2.05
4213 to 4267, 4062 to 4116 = 1.97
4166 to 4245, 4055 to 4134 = 1.27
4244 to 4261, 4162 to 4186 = 1.72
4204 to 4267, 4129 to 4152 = 1.72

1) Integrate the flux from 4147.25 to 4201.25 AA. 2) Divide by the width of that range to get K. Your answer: 10.8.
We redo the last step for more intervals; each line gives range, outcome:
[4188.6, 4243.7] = 14.5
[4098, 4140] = 12.4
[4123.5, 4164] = 12.7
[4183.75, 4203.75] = 5.85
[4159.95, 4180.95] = 13.9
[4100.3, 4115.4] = 13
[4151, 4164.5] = 13.6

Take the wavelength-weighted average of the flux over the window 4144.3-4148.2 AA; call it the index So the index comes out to 11.9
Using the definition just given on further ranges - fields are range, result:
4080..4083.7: 12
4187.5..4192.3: 5.95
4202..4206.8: 12.4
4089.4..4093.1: 13.5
